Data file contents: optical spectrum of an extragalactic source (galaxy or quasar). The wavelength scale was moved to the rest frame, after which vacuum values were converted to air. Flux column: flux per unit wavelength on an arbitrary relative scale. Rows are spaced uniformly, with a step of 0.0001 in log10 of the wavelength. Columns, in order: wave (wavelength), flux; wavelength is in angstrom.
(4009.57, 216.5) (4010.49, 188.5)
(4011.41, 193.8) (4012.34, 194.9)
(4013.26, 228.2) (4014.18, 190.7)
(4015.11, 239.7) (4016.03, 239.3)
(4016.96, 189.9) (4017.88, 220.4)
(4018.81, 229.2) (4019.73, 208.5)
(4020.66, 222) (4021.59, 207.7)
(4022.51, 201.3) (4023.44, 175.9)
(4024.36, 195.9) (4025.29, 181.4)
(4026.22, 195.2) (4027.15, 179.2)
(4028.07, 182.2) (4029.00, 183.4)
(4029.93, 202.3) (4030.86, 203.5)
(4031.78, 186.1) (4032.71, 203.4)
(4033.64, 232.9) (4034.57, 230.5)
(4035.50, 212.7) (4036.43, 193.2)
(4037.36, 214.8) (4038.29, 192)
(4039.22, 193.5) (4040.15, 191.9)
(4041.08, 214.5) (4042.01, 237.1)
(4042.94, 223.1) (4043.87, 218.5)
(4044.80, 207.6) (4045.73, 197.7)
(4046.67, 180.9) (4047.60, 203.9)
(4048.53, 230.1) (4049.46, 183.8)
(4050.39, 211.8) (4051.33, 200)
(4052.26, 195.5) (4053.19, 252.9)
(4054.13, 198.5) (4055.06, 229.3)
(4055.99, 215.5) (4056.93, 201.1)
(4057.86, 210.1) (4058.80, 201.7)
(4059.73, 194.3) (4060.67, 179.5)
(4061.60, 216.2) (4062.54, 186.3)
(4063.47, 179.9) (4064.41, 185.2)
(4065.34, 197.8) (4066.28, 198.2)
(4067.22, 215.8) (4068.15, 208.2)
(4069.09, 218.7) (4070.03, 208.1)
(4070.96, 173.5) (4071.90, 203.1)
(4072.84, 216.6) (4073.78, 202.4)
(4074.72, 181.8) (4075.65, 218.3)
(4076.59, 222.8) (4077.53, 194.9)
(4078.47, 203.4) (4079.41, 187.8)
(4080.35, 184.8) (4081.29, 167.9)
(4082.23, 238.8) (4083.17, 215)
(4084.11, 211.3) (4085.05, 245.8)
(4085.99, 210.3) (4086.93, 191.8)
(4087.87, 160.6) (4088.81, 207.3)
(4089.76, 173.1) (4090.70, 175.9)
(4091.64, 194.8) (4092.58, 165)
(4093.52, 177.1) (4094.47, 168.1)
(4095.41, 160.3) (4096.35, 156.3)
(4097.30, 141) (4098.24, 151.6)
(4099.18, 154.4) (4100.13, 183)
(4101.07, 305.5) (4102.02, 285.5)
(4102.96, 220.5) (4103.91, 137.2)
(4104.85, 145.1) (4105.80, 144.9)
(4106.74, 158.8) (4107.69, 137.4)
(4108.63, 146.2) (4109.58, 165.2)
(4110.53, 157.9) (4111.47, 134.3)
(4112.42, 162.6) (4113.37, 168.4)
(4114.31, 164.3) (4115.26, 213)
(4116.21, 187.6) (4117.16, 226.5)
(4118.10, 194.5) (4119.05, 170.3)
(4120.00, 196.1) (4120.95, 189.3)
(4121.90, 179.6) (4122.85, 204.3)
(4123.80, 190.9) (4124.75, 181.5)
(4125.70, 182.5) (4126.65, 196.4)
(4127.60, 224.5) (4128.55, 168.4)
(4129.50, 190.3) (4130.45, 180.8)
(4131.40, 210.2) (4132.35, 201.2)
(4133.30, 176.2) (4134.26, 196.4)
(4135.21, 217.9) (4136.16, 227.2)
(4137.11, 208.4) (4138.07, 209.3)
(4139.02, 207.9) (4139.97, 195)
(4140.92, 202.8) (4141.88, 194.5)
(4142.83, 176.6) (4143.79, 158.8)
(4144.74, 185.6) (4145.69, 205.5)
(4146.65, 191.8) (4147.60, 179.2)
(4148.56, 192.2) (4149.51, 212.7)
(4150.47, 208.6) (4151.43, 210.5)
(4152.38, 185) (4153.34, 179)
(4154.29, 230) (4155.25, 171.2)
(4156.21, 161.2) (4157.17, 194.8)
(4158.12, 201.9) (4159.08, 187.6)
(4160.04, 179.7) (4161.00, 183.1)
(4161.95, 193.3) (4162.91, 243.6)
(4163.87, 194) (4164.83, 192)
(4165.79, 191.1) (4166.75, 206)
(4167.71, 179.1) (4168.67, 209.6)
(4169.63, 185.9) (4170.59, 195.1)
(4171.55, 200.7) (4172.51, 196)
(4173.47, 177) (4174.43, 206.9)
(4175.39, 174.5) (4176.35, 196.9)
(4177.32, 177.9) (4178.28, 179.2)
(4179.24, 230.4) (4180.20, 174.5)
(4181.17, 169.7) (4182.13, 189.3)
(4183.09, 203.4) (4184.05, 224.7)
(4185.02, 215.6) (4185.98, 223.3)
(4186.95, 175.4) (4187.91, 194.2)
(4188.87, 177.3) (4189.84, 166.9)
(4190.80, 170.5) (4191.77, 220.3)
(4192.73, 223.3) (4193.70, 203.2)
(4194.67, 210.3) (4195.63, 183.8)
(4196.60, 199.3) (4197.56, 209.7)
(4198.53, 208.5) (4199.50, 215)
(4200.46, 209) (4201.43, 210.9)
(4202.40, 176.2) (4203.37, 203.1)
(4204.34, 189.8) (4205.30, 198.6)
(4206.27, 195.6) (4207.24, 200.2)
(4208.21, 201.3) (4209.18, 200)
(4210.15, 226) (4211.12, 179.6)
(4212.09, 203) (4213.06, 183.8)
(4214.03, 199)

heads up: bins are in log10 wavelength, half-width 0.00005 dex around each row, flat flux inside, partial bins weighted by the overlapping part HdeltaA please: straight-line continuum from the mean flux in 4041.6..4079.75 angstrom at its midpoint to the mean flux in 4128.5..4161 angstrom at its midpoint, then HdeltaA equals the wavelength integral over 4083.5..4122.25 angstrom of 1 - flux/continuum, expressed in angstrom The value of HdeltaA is 3.6 angstrom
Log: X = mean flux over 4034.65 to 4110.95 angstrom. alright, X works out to 196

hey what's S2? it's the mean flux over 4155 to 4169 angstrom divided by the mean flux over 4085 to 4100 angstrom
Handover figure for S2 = 1.1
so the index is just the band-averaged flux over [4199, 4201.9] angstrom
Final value 212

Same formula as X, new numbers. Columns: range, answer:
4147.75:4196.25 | 195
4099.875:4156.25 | 190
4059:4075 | 198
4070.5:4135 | 187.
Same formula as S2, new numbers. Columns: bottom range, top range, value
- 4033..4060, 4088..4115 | 0.83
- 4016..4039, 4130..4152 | 0.98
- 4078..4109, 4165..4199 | 1.06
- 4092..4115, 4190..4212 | 1.18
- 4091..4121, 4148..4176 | 1.10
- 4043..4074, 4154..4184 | 0.95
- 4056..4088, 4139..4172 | 0.96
